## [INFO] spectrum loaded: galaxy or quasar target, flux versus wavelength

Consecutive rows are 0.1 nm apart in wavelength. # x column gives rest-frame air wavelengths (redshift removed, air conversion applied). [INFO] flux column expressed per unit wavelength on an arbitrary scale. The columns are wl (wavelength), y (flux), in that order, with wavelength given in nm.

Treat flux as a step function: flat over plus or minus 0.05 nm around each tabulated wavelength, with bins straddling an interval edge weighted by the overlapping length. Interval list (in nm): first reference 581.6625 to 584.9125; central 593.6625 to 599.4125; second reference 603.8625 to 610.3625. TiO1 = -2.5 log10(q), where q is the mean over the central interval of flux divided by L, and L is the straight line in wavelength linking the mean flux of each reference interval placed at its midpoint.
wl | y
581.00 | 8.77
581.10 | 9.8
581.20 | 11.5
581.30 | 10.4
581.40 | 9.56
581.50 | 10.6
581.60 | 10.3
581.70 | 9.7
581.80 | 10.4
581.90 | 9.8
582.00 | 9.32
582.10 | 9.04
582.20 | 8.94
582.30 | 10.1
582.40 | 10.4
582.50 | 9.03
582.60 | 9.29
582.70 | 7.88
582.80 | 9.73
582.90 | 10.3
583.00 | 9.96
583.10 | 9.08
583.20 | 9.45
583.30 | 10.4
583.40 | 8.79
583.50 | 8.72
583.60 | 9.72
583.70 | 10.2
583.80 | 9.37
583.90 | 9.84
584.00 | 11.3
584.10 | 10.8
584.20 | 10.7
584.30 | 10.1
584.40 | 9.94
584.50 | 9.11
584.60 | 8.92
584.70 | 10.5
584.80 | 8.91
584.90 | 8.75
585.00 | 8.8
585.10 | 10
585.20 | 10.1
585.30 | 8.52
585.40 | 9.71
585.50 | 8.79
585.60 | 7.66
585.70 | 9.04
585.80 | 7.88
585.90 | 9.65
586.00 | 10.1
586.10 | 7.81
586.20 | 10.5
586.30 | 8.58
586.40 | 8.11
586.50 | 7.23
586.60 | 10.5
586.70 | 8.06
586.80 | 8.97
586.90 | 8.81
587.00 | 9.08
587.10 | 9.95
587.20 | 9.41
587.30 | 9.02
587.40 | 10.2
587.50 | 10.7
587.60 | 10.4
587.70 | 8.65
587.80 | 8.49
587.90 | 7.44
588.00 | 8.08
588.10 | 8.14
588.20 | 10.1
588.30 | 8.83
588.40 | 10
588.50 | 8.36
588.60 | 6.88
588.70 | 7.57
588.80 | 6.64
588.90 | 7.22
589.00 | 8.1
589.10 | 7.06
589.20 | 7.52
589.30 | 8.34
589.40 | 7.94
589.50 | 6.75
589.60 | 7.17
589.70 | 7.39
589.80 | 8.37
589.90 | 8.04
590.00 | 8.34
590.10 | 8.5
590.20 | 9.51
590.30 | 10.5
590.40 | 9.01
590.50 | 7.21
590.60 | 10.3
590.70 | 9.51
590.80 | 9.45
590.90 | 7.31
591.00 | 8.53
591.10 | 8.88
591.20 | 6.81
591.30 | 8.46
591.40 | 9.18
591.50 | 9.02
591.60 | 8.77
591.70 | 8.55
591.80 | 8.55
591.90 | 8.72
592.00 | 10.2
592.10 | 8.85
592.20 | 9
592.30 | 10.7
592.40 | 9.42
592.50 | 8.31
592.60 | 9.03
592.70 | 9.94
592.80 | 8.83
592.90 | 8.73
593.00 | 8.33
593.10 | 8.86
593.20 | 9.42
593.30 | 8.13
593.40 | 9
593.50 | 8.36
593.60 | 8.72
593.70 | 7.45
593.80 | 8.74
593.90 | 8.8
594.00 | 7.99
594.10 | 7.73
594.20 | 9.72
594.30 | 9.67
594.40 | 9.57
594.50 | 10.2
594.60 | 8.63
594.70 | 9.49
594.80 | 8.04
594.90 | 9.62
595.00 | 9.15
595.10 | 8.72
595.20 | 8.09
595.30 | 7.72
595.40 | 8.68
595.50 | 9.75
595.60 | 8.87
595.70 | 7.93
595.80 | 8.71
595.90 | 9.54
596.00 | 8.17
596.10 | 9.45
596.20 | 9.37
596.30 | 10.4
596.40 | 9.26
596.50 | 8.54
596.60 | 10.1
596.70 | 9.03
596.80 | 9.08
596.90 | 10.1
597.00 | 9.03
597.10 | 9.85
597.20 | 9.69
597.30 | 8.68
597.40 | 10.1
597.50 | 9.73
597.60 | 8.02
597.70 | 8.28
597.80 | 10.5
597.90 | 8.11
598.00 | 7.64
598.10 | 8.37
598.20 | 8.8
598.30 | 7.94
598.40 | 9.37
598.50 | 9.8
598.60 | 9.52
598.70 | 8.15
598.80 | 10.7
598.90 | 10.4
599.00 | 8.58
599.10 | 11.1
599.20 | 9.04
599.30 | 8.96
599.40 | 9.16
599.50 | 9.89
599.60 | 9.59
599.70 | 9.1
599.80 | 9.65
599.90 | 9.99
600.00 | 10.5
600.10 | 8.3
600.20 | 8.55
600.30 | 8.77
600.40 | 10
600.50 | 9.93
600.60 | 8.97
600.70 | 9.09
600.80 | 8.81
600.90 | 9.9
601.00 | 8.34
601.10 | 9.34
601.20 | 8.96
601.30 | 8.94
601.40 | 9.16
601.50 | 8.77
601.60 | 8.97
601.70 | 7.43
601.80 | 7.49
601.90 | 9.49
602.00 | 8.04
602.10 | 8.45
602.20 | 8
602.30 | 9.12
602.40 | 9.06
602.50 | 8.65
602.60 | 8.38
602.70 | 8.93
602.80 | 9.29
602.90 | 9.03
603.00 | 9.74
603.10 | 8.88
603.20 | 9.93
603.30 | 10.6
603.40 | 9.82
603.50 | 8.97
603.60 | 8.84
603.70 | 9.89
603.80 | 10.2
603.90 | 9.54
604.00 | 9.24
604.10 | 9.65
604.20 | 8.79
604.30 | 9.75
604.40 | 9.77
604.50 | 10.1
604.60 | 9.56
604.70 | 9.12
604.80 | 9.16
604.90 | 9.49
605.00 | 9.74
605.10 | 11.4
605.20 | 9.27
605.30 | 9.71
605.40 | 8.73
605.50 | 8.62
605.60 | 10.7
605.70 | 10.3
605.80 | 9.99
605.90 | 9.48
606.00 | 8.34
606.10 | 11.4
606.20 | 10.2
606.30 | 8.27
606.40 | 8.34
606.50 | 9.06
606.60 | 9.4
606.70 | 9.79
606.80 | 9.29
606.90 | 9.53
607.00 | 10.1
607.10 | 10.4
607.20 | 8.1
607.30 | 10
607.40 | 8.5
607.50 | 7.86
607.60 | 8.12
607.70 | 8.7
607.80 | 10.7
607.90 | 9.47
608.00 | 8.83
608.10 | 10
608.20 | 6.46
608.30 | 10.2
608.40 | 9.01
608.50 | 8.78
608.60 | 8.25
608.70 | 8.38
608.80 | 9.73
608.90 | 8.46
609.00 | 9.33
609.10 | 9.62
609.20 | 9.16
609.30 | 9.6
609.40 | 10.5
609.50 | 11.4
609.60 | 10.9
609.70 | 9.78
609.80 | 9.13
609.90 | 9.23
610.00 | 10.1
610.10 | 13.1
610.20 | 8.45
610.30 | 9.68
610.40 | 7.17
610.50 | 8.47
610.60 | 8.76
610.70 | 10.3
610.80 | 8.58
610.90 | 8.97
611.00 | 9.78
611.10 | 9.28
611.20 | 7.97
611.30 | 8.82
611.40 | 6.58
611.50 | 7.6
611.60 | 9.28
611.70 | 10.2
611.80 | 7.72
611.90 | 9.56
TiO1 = 0.057 mag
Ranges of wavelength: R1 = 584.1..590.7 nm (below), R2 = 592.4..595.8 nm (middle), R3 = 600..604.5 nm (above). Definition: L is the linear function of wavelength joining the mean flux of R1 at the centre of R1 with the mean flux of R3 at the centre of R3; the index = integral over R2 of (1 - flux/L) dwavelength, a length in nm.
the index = 0.05 nm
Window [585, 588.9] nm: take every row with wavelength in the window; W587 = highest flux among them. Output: 10.7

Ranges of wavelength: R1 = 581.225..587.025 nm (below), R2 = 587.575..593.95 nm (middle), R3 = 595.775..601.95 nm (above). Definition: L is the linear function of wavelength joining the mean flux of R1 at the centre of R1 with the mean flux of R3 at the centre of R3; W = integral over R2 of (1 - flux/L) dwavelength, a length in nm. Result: 0.53 nm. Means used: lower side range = 9.45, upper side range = 9.18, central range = 8.55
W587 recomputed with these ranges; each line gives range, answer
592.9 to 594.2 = 9.72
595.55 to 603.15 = 11.1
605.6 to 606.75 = 11.4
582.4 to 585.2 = 11.3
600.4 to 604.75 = 10.6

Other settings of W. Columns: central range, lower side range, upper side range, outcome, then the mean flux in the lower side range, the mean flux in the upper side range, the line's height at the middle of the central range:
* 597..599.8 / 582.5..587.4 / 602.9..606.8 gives 0.077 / 9.34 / 9.56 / 9.49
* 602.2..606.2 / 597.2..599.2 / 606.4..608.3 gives -0.159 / 9.16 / 9.14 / 9.14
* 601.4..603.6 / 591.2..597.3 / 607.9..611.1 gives 0.066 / 8.98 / 9.36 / 9.18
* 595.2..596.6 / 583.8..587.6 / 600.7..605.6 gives 0.046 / 9.37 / 9.2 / 9.27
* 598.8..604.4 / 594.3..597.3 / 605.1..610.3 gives 0.041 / 9.13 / 9.45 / 9.29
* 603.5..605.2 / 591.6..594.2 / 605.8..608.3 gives -0.087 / 8.83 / 9.22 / 9.14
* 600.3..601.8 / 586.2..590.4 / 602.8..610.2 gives 0.036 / 8.54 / 9.49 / 9.21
